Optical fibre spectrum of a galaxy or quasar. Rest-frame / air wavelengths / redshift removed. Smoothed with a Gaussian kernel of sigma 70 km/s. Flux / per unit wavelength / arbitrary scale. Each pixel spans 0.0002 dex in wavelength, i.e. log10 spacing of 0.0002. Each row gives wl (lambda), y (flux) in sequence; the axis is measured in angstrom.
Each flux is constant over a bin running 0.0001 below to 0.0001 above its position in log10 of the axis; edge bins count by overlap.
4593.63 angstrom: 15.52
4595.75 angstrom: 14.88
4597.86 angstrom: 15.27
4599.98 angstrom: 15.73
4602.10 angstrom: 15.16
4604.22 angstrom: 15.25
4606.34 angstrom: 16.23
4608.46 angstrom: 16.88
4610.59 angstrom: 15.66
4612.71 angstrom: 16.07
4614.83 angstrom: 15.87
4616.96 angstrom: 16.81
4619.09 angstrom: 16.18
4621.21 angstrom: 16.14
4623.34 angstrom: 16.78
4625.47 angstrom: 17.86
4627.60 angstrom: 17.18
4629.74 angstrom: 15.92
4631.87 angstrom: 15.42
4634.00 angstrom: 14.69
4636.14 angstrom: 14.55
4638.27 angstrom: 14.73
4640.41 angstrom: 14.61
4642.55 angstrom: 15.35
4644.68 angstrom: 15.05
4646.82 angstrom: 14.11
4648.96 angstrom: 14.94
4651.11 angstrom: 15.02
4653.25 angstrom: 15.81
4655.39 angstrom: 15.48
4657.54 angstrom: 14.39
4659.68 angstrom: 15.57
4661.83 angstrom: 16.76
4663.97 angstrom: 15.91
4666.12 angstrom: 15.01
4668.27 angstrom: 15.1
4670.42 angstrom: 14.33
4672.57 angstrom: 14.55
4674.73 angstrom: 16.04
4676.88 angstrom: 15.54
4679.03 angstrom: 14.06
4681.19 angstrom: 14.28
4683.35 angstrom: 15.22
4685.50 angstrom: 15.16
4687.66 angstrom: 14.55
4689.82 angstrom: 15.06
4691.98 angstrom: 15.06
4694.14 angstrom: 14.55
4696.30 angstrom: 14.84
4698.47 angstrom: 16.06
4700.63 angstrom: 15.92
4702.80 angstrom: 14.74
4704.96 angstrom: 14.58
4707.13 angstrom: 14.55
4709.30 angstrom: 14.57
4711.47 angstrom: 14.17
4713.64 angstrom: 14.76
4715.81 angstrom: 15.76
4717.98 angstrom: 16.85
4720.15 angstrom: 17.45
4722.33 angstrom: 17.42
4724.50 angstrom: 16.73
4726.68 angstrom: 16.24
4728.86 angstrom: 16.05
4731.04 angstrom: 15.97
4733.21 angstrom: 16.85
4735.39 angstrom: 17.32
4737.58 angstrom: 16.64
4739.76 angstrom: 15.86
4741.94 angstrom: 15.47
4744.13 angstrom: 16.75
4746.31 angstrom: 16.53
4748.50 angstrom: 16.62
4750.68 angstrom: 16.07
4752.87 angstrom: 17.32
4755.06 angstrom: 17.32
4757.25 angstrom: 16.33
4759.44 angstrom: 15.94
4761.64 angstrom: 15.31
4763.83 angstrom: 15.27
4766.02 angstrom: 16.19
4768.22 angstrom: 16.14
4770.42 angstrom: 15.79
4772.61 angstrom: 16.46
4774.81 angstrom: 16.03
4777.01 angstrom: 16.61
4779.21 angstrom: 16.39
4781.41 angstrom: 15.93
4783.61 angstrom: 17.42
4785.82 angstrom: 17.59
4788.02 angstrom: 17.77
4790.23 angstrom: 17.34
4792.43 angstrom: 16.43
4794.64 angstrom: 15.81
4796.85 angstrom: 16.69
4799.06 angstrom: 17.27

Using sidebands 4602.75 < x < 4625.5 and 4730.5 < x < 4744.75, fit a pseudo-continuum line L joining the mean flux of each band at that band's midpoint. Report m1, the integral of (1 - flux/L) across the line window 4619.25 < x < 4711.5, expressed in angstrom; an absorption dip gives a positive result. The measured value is 6.1 angstrom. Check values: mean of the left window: 16.3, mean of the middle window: 15.2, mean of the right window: 16.4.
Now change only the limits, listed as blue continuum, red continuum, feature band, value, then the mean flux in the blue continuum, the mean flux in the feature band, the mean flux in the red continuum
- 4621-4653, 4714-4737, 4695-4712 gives 1.4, 15.5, 14.9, 16.6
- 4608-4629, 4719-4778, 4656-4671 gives 1.0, 16.5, 15.3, 16.4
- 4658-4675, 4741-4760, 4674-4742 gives 1.5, 15.3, 15.6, 16.5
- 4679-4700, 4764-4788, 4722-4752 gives -1.3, 14.9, 16.5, 16.5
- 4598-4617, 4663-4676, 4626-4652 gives 0.5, 15.9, 15.2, 15.2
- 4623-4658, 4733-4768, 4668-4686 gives 0.9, 15.4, 14.9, 16.3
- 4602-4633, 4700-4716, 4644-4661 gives 0.7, 16.3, 15.1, 14.8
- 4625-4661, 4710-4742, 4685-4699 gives 0.8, 15.3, 15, 16.2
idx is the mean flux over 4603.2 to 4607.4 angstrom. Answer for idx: 15.8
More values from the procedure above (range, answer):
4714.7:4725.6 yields 16.8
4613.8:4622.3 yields 16.3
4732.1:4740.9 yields 16.7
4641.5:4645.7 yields 15.2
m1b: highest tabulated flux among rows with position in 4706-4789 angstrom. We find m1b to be 17.77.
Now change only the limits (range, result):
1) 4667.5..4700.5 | 16.06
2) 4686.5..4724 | 17.45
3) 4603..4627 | 17.86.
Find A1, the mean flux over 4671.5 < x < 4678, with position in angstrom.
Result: 15.4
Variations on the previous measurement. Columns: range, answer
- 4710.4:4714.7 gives 14.5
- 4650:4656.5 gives 15.4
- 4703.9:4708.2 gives 14.6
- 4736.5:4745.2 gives 16.2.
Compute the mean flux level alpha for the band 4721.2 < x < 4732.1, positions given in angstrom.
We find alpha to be 16.5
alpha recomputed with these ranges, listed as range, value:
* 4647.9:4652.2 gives 15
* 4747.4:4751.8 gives 16.4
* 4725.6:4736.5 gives 16.5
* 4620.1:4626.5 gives 16.9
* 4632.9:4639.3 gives 14.7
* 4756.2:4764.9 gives 15.7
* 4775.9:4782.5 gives 16.3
